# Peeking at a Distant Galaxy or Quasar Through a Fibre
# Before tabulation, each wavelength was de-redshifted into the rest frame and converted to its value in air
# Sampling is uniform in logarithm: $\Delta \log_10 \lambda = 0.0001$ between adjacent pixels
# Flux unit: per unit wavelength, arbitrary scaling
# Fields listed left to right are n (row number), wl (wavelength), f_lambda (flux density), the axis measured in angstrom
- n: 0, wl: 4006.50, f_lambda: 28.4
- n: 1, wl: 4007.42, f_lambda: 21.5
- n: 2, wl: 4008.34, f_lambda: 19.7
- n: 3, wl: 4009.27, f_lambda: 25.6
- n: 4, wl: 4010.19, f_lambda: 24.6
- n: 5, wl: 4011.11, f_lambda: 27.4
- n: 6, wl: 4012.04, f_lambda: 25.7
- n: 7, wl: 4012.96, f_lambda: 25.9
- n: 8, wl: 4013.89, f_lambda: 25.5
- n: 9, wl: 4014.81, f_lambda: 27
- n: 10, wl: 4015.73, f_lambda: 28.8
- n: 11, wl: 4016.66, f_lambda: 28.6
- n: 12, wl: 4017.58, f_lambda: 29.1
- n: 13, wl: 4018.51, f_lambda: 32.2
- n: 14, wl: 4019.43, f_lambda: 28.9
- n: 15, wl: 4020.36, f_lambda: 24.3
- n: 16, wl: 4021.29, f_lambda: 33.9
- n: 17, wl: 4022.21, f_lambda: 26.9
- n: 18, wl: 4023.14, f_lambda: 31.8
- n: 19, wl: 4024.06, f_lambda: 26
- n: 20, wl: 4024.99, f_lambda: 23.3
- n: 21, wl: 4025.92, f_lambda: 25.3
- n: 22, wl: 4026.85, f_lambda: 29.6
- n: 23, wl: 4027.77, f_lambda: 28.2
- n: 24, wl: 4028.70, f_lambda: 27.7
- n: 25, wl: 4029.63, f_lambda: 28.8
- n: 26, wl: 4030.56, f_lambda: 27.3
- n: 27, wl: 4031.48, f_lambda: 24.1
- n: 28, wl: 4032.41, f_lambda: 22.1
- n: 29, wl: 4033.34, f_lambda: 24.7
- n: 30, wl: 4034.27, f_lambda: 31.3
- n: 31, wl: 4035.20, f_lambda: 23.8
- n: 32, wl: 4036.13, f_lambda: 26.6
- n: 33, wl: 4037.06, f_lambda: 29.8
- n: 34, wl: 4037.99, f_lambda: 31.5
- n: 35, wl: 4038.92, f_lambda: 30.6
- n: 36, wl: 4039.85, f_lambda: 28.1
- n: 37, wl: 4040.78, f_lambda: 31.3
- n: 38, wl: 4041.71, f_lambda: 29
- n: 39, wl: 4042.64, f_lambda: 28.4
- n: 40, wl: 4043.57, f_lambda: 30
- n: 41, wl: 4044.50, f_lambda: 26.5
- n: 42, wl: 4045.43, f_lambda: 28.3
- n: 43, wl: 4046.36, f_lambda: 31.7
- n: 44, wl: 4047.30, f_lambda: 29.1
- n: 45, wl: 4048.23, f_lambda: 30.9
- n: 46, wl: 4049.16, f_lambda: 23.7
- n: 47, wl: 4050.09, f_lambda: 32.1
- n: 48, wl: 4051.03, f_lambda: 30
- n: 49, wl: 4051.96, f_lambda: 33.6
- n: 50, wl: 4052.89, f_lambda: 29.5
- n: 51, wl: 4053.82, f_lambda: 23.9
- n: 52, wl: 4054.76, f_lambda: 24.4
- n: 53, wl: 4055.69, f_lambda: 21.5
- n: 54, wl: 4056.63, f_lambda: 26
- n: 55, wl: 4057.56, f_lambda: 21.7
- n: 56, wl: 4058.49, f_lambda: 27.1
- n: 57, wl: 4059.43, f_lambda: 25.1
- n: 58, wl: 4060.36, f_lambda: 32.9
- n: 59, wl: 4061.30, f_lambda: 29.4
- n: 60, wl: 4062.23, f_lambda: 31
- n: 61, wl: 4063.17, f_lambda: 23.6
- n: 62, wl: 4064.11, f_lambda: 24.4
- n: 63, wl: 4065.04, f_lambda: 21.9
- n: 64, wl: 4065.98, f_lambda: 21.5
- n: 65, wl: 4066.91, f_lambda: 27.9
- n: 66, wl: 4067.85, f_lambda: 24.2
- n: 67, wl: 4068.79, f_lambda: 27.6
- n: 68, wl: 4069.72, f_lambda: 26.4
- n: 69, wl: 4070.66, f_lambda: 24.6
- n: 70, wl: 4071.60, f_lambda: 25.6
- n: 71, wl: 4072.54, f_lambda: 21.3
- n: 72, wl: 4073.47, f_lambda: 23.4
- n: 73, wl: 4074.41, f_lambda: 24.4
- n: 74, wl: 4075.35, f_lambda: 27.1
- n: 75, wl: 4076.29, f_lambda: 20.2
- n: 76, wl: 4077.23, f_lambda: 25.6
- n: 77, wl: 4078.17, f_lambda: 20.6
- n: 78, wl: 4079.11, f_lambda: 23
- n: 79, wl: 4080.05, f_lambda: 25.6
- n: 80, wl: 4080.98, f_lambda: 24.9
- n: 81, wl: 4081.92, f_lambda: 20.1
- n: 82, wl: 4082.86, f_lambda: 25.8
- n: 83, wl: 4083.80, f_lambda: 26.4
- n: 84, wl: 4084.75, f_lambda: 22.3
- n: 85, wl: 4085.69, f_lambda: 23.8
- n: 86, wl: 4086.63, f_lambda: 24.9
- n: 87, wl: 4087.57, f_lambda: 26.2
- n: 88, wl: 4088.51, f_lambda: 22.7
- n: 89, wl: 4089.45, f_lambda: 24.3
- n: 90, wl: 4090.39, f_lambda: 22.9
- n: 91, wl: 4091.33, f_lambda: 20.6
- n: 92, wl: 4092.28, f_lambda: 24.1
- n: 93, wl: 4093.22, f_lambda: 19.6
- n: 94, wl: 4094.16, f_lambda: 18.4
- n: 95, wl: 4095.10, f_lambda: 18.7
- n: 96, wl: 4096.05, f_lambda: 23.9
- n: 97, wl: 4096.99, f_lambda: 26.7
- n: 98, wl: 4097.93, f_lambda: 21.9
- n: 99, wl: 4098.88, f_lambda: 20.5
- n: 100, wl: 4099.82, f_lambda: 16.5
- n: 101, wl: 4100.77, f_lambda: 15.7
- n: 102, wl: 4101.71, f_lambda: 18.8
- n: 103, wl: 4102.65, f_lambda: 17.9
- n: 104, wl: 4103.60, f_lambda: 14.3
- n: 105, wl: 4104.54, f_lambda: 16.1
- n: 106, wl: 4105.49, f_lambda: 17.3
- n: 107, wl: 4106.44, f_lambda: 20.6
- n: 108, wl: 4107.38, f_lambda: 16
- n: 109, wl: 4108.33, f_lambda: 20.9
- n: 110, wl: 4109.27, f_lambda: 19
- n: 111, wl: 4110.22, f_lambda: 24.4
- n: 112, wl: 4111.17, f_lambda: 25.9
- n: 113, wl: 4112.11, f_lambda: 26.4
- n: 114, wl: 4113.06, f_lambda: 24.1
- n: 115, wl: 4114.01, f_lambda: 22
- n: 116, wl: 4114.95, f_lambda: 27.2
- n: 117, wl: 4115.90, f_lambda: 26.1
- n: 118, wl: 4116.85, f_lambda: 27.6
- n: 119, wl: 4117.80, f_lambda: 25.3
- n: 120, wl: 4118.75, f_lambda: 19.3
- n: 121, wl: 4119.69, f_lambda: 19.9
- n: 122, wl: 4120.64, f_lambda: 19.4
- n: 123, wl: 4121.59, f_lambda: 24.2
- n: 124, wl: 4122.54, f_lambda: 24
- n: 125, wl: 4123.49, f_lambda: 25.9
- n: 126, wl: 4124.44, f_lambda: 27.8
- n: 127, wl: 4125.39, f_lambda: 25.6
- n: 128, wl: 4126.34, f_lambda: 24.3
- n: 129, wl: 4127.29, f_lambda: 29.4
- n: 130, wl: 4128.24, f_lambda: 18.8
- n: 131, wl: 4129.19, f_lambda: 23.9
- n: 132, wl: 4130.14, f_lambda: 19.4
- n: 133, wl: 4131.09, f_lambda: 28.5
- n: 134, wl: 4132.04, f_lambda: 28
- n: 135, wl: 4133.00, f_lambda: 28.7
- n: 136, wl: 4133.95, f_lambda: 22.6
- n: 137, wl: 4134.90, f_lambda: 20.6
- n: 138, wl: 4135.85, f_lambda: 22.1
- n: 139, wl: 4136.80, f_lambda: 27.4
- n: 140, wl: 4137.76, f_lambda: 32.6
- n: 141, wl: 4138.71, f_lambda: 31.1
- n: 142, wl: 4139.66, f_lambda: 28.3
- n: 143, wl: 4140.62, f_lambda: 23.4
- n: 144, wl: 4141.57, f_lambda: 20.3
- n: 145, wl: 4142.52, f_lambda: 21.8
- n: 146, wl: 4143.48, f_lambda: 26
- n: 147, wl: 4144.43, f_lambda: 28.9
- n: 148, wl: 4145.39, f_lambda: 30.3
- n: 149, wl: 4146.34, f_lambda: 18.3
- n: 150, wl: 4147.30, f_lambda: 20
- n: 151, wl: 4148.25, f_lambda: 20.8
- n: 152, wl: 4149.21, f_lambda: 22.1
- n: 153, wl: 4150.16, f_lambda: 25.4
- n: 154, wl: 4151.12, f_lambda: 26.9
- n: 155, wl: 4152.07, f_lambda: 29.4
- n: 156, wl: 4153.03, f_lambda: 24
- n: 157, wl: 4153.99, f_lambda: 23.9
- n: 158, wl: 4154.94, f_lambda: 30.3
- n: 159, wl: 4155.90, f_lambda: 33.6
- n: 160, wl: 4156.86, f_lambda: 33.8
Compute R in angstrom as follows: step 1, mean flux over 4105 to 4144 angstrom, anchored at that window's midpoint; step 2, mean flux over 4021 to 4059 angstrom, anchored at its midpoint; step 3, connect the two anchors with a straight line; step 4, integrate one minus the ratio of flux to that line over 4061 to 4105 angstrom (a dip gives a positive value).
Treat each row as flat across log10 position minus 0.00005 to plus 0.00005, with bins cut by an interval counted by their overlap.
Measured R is 5.2 angstrom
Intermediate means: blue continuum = 27.8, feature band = 22.9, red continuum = 24.1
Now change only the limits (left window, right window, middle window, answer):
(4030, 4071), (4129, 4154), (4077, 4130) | 7.2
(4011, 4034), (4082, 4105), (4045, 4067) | -2.3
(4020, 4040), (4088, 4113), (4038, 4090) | -4.1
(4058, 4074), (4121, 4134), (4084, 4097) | 1.4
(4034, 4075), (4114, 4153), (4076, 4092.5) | 1.7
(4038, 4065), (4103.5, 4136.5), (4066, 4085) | 1.4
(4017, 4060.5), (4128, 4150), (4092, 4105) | 3.3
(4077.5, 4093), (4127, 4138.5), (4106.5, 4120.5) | 0.9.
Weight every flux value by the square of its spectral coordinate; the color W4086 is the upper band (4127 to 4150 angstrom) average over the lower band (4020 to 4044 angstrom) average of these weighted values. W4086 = 0.9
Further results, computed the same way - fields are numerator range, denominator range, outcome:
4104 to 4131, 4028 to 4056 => 0.85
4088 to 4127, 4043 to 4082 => 0.86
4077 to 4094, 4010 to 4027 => 0.88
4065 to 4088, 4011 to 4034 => 0.91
